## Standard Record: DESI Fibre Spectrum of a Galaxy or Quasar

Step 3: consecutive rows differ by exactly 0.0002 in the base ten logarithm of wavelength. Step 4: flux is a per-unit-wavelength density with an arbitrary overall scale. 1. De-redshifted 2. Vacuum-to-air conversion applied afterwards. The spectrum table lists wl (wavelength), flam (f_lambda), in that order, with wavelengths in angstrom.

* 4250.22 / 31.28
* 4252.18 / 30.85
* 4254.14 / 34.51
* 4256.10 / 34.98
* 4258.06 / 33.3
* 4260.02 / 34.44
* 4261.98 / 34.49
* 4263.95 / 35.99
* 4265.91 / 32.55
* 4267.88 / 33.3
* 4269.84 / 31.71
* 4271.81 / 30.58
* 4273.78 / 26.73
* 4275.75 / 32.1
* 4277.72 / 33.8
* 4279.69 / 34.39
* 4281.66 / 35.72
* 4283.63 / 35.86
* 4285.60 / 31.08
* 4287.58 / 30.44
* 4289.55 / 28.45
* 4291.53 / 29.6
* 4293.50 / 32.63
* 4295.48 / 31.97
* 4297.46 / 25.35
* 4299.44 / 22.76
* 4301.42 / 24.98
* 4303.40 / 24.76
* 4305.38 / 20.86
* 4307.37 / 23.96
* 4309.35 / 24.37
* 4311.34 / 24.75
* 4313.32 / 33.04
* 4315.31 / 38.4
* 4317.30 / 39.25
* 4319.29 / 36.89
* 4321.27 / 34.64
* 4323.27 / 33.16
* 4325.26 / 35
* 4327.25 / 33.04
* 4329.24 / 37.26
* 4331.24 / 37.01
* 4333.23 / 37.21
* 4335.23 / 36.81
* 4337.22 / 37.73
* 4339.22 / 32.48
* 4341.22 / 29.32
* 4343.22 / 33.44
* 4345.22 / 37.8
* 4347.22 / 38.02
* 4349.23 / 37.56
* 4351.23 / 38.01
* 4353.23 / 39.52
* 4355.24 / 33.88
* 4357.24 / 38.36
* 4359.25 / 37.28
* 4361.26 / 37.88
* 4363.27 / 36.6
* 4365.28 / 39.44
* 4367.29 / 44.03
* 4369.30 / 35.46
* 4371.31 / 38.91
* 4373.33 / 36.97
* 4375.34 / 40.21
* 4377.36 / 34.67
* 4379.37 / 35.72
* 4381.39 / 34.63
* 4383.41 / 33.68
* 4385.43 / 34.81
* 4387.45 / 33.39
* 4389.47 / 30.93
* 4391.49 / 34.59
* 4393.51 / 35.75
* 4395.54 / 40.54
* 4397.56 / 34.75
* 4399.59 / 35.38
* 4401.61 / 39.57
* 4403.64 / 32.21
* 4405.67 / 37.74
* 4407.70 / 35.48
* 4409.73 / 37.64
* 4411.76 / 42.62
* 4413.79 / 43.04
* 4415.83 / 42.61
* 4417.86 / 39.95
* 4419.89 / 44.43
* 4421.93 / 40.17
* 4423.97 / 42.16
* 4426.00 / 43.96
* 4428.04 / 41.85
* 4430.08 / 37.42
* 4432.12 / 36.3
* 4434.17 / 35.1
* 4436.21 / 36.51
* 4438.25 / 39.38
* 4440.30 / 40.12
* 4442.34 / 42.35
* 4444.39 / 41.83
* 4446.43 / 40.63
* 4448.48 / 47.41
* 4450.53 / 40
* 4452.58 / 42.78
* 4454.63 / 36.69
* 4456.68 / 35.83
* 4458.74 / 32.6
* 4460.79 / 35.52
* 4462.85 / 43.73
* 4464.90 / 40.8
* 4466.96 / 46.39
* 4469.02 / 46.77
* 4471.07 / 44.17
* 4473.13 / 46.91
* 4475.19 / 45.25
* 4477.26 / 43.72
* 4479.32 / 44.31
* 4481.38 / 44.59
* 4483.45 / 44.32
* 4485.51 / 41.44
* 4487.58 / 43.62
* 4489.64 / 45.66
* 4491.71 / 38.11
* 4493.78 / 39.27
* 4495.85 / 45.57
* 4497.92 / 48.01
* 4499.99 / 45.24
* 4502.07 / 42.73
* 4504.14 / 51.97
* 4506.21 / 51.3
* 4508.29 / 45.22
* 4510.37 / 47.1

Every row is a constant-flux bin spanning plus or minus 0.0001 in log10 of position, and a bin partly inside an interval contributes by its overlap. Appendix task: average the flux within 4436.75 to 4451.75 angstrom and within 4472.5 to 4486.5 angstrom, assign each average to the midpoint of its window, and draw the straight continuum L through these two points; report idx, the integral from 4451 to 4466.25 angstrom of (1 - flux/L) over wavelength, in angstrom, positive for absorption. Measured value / 1.5 angstrom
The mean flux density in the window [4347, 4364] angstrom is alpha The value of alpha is 37.4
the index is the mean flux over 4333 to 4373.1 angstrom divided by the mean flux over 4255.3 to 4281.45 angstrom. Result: 1.12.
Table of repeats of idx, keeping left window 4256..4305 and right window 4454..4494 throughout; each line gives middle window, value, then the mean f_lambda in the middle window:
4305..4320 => 1.1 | 30.4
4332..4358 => -1.0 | 36.2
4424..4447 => 0.1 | 39.7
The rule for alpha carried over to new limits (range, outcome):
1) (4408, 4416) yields 40.8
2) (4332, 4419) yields 36.9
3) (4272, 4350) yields 32.1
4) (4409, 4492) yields 41.5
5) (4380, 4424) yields 37.4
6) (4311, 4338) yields 35.5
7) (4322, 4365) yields 36.1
